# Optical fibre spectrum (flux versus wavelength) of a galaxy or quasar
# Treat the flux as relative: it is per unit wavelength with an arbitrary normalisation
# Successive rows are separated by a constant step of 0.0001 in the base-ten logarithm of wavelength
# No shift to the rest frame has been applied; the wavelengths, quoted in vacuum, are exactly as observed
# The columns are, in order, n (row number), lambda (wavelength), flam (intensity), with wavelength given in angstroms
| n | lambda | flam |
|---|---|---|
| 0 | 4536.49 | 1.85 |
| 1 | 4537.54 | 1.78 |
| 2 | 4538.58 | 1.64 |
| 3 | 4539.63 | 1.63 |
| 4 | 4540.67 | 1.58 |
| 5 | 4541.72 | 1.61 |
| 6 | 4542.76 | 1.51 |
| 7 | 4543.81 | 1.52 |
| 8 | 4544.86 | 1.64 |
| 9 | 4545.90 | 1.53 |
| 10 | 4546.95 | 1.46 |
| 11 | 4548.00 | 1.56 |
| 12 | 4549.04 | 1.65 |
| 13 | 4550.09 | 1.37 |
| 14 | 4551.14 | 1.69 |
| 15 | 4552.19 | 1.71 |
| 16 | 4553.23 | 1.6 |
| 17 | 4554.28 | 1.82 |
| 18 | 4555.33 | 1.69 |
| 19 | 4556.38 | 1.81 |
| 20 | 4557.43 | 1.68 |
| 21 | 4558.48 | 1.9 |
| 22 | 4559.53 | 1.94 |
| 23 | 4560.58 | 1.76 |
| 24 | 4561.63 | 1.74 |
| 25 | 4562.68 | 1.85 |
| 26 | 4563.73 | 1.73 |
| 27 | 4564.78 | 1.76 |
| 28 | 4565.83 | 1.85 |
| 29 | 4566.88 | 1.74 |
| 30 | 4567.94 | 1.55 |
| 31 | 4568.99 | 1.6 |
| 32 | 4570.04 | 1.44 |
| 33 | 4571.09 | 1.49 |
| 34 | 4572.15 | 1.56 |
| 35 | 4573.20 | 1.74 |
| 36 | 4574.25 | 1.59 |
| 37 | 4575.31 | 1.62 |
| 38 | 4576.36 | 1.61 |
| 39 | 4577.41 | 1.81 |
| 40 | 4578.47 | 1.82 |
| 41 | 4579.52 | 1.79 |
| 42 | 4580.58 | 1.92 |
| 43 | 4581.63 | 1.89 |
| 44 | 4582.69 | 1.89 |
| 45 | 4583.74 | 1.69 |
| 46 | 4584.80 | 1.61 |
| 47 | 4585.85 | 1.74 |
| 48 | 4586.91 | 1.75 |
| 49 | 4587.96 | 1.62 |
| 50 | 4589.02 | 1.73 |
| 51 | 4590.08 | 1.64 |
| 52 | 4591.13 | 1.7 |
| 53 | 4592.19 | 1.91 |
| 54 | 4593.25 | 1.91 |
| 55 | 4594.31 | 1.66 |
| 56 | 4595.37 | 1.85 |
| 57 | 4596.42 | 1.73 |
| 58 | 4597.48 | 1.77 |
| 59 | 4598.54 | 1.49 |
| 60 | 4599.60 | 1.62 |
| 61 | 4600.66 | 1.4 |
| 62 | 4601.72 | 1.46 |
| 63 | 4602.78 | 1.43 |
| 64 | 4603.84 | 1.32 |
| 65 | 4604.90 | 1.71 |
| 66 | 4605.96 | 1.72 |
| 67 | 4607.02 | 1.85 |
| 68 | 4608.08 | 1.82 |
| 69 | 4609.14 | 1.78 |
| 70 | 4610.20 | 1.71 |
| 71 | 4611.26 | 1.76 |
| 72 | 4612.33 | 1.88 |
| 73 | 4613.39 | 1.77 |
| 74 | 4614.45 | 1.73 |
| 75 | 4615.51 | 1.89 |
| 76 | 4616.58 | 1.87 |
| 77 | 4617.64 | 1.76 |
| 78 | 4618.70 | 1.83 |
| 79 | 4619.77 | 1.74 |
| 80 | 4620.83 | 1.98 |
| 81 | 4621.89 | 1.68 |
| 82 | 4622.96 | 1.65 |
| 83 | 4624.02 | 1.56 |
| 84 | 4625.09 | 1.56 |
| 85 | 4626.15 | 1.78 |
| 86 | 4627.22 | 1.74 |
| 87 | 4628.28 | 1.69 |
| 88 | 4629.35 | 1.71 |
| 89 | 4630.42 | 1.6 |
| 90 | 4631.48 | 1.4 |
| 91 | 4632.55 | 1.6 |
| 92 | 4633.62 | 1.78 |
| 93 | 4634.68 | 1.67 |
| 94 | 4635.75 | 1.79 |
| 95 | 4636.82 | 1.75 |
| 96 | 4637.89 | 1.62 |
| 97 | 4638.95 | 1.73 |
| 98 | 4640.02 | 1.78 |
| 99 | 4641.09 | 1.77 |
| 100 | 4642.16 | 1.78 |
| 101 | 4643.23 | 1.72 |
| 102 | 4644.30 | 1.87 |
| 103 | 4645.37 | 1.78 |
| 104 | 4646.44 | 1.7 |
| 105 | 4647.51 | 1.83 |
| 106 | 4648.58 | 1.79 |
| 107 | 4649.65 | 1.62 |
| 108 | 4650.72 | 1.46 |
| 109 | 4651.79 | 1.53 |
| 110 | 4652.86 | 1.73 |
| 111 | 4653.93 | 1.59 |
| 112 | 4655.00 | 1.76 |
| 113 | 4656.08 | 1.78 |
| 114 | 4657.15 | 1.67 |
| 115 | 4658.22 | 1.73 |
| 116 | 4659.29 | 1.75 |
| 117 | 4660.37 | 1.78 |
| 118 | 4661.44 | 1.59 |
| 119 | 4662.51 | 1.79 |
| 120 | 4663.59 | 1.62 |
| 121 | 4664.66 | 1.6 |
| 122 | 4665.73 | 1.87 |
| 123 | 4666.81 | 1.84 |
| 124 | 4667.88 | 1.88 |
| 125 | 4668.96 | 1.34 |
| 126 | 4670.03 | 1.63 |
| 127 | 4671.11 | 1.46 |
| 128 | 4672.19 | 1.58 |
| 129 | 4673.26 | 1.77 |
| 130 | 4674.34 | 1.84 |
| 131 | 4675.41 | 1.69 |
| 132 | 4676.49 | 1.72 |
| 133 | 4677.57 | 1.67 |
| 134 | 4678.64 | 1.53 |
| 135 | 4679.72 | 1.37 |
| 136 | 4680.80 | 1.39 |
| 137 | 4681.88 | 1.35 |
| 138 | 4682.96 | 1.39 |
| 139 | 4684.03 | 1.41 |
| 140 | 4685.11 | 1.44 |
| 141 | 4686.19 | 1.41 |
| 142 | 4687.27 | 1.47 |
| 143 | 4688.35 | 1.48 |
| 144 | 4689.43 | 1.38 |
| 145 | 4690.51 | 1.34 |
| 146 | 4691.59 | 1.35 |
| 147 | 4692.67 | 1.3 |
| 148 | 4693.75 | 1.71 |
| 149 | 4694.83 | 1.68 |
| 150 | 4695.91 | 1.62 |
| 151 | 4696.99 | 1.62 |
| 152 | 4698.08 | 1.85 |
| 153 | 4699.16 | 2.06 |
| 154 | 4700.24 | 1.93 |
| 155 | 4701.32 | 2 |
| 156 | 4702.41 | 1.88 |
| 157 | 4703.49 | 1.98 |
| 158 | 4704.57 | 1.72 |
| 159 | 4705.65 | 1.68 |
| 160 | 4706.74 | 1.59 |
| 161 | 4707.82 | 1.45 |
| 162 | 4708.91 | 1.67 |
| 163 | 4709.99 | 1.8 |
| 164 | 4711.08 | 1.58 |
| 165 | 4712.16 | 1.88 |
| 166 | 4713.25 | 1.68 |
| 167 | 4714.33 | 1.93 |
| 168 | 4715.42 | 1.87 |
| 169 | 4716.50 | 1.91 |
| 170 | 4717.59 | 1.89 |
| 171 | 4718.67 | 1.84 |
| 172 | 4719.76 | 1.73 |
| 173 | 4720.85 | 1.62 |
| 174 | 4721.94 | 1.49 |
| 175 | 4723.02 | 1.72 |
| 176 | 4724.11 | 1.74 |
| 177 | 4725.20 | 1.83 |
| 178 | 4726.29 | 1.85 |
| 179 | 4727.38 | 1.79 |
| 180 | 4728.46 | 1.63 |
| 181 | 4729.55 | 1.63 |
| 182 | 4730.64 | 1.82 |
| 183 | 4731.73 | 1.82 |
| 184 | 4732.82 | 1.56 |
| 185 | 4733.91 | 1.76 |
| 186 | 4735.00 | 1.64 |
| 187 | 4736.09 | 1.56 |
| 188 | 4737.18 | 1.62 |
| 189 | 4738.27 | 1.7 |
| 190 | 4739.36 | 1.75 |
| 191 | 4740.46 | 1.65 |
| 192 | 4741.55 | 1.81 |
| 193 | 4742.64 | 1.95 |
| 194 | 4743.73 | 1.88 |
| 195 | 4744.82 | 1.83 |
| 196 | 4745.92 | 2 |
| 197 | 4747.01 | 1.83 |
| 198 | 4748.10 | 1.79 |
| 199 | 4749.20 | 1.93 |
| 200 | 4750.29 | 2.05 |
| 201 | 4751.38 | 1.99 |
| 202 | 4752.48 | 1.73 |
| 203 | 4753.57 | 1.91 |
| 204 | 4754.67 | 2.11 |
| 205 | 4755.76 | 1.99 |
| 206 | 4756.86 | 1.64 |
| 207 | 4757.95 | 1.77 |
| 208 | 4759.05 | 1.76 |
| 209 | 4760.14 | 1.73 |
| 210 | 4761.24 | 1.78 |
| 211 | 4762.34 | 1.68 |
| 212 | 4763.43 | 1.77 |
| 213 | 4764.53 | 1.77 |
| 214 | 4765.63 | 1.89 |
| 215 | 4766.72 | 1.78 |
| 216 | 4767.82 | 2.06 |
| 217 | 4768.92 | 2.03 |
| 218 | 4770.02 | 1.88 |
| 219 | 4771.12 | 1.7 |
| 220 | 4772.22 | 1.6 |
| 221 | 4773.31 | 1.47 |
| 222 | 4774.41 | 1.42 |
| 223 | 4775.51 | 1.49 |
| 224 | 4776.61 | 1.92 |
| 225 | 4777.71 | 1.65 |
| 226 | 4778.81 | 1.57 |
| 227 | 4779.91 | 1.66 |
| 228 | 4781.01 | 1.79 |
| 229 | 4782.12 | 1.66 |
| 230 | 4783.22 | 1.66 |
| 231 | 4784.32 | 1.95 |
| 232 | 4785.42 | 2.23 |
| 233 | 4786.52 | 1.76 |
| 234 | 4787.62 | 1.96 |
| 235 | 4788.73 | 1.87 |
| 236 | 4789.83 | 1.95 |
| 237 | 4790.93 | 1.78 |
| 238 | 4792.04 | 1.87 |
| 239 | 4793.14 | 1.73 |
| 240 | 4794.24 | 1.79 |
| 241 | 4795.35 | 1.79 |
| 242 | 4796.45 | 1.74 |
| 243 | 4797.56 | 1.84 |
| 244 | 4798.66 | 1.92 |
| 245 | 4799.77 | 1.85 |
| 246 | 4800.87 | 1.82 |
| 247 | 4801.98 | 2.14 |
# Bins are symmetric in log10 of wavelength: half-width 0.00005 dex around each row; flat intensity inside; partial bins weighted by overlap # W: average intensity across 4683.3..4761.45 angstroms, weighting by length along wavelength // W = 1.73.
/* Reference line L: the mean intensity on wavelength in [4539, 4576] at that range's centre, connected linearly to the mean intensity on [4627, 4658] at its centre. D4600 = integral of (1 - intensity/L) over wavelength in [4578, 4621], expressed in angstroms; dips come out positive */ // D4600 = -1.5 angstroms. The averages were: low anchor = 1.65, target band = 1.73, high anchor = 1.7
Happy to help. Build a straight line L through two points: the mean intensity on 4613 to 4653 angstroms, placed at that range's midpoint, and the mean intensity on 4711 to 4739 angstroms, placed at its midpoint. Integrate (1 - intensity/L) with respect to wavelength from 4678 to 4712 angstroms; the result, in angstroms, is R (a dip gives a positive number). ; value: 2.6 angstroms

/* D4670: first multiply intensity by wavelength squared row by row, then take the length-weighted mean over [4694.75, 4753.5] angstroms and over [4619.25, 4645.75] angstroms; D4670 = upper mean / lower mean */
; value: 1.1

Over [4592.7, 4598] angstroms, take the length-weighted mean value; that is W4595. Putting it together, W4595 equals 1.78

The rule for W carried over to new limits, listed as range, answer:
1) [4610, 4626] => 1.76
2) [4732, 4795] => 1.79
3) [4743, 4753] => 1.89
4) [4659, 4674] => 1.68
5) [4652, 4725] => 1.66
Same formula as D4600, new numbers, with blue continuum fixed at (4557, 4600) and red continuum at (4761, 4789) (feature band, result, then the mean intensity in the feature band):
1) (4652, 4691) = 3.23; 1.6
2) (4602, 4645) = 0.40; 1.72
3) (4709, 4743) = 0.30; 1.74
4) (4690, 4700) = 0.72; 1.62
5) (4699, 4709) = -0.22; 1.79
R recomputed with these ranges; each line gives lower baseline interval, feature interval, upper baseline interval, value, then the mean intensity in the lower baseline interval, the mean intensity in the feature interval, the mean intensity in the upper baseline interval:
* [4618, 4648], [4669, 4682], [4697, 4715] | 1.30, 1.72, 1.58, 1.79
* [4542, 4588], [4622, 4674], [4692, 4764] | 1.26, 1.69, 1.69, 1.77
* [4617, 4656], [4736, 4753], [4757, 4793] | -0.62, 1.7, 1.82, 1.77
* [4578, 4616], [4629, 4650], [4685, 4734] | -0.04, 1.72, 1.72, 1.7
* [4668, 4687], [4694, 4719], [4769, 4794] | -2.95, 1.54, 1.79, 1.76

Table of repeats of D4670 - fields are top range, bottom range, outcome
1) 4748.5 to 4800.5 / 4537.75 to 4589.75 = 1.17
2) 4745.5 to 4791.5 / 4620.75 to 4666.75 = 1.12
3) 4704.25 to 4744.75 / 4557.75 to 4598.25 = 1.06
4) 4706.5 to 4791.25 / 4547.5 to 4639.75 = 1.11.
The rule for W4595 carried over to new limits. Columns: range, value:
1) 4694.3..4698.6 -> 1.69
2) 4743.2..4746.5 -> 1.9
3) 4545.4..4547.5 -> 1.49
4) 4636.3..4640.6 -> 1.72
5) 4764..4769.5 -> 1.91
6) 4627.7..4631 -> 1.67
